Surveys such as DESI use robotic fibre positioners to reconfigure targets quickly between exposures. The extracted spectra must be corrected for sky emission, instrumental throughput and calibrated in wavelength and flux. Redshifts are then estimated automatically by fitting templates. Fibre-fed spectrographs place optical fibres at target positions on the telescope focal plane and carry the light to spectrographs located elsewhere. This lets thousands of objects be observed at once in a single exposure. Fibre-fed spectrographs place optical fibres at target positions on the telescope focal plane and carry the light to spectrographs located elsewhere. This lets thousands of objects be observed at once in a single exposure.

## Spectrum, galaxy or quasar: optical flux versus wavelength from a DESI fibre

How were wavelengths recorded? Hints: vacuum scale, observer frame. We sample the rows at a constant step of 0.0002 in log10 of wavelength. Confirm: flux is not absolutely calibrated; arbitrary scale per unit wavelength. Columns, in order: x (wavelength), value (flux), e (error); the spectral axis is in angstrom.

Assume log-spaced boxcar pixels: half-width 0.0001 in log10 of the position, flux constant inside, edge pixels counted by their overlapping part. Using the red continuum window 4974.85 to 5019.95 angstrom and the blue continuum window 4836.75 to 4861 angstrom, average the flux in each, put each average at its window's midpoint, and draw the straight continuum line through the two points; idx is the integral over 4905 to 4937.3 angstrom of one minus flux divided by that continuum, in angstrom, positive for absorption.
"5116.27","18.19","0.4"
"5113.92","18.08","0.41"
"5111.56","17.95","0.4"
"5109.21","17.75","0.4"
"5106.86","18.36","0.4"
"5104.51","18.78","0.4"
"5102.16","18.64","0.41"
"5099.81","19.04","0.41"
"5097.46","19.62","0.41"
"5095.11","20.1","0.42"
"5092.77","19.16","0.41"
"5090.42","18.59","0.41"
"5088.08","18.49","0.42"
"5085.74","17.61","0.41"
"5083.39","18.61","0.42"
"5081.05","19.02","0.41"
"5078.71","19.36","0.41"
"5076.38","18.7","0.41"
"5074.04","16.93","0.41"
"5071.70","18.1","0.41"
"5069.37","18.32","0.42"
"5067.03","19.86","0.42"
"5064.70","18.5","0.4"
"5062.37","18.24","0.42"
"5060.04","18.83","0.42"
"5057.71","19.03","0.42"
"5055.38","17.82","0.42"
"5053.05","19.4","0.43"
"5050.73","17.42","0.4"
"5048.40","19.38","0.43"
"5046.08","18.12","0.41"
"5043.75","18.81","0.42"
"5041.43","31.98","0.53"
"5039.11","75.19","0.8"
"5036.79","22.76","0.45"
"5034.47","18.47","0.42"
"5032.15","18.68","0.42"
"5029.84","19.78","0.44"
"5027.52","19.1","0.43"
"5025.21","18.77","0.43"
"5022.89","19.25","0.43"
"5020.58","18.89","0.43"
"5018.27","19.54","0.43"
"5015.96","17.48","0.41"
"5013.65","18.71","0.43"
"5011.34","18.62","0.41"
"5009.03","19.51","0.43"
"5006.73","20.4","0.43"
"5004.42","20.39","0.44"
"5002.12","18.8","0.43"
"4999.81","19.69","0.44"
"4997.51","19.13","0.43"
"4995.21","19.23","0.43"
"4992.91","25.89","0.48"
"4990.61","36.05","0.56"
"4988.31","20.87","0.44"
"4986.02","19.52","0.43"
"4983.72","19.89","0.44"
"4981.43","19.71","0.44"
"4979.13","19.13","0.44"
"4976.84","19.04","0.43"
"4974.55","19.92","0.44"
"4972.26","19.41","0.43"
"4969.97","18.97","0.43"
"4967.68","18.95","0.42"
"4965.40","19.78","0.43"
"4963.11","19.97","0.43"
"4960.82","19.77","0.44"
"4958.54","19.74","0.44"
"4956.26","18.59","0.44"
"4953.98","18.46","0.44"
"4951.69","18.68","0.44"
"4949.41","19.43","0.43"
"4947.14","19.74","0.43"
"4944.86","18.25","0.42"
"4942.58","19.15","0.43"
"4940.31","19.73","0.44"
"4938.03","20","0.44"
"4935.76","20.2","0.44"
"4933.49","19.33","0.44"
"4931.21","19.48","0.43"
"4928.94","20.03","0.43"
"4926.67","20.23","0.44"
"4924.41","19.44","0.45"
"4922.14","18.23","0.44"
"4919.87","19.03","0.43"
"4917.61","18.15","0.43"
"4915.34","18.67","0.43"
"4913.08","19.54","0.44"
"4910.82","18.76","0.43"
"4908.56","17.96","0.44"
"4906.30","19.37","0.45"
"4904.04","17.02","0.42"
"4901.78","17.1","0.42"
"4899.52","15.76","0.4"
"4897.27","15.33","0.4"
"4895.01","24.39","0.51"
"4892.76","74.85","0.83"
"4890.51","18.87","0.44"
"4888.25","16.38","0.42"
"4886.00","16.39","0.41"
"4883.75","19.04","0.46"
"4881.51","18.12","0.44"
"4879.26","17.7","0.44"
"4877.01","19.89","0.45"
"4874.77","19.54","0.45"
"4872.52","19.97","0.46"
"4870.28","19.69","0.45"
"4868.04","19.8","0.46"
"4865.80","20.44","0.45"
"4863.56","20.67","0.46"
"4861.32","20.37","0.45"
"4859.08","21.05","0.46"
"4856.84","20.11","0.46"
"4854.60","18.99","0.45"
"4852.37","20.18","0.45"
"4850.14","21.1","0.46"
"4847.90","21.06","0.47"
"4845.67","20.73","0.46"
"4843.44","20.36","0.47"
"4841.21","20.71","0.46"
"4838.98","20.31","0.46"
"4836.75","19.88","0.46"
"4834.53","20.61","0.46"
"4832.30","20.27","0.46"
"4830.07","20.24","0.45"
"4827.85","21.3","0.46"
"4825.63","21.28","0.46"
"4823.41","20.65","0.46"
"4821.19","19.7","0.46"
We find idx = 2.09 angstrom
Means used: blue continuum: 20.4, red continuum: 20.6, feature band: 19.2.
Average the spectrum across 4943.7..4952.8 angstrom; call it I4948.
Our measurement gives 19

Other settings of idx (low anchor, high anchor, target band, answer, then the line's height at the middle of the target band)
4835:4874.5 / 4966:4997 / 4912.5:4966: 4.09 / 20.9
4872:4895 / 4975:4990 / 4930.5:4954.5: 2.79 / 21.9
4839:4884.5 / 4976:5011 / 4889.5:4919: -3.47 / 20.4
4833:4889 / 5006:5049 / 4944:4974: 3.29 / 21.6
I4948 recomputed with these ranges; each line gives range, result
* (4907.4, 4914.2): 18.8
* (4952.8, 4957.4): 18.5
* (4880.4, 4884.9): 18.6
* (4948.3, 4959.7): 19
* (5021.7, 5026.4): 19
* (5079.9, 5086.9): 18.4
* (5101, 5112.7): 18.3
